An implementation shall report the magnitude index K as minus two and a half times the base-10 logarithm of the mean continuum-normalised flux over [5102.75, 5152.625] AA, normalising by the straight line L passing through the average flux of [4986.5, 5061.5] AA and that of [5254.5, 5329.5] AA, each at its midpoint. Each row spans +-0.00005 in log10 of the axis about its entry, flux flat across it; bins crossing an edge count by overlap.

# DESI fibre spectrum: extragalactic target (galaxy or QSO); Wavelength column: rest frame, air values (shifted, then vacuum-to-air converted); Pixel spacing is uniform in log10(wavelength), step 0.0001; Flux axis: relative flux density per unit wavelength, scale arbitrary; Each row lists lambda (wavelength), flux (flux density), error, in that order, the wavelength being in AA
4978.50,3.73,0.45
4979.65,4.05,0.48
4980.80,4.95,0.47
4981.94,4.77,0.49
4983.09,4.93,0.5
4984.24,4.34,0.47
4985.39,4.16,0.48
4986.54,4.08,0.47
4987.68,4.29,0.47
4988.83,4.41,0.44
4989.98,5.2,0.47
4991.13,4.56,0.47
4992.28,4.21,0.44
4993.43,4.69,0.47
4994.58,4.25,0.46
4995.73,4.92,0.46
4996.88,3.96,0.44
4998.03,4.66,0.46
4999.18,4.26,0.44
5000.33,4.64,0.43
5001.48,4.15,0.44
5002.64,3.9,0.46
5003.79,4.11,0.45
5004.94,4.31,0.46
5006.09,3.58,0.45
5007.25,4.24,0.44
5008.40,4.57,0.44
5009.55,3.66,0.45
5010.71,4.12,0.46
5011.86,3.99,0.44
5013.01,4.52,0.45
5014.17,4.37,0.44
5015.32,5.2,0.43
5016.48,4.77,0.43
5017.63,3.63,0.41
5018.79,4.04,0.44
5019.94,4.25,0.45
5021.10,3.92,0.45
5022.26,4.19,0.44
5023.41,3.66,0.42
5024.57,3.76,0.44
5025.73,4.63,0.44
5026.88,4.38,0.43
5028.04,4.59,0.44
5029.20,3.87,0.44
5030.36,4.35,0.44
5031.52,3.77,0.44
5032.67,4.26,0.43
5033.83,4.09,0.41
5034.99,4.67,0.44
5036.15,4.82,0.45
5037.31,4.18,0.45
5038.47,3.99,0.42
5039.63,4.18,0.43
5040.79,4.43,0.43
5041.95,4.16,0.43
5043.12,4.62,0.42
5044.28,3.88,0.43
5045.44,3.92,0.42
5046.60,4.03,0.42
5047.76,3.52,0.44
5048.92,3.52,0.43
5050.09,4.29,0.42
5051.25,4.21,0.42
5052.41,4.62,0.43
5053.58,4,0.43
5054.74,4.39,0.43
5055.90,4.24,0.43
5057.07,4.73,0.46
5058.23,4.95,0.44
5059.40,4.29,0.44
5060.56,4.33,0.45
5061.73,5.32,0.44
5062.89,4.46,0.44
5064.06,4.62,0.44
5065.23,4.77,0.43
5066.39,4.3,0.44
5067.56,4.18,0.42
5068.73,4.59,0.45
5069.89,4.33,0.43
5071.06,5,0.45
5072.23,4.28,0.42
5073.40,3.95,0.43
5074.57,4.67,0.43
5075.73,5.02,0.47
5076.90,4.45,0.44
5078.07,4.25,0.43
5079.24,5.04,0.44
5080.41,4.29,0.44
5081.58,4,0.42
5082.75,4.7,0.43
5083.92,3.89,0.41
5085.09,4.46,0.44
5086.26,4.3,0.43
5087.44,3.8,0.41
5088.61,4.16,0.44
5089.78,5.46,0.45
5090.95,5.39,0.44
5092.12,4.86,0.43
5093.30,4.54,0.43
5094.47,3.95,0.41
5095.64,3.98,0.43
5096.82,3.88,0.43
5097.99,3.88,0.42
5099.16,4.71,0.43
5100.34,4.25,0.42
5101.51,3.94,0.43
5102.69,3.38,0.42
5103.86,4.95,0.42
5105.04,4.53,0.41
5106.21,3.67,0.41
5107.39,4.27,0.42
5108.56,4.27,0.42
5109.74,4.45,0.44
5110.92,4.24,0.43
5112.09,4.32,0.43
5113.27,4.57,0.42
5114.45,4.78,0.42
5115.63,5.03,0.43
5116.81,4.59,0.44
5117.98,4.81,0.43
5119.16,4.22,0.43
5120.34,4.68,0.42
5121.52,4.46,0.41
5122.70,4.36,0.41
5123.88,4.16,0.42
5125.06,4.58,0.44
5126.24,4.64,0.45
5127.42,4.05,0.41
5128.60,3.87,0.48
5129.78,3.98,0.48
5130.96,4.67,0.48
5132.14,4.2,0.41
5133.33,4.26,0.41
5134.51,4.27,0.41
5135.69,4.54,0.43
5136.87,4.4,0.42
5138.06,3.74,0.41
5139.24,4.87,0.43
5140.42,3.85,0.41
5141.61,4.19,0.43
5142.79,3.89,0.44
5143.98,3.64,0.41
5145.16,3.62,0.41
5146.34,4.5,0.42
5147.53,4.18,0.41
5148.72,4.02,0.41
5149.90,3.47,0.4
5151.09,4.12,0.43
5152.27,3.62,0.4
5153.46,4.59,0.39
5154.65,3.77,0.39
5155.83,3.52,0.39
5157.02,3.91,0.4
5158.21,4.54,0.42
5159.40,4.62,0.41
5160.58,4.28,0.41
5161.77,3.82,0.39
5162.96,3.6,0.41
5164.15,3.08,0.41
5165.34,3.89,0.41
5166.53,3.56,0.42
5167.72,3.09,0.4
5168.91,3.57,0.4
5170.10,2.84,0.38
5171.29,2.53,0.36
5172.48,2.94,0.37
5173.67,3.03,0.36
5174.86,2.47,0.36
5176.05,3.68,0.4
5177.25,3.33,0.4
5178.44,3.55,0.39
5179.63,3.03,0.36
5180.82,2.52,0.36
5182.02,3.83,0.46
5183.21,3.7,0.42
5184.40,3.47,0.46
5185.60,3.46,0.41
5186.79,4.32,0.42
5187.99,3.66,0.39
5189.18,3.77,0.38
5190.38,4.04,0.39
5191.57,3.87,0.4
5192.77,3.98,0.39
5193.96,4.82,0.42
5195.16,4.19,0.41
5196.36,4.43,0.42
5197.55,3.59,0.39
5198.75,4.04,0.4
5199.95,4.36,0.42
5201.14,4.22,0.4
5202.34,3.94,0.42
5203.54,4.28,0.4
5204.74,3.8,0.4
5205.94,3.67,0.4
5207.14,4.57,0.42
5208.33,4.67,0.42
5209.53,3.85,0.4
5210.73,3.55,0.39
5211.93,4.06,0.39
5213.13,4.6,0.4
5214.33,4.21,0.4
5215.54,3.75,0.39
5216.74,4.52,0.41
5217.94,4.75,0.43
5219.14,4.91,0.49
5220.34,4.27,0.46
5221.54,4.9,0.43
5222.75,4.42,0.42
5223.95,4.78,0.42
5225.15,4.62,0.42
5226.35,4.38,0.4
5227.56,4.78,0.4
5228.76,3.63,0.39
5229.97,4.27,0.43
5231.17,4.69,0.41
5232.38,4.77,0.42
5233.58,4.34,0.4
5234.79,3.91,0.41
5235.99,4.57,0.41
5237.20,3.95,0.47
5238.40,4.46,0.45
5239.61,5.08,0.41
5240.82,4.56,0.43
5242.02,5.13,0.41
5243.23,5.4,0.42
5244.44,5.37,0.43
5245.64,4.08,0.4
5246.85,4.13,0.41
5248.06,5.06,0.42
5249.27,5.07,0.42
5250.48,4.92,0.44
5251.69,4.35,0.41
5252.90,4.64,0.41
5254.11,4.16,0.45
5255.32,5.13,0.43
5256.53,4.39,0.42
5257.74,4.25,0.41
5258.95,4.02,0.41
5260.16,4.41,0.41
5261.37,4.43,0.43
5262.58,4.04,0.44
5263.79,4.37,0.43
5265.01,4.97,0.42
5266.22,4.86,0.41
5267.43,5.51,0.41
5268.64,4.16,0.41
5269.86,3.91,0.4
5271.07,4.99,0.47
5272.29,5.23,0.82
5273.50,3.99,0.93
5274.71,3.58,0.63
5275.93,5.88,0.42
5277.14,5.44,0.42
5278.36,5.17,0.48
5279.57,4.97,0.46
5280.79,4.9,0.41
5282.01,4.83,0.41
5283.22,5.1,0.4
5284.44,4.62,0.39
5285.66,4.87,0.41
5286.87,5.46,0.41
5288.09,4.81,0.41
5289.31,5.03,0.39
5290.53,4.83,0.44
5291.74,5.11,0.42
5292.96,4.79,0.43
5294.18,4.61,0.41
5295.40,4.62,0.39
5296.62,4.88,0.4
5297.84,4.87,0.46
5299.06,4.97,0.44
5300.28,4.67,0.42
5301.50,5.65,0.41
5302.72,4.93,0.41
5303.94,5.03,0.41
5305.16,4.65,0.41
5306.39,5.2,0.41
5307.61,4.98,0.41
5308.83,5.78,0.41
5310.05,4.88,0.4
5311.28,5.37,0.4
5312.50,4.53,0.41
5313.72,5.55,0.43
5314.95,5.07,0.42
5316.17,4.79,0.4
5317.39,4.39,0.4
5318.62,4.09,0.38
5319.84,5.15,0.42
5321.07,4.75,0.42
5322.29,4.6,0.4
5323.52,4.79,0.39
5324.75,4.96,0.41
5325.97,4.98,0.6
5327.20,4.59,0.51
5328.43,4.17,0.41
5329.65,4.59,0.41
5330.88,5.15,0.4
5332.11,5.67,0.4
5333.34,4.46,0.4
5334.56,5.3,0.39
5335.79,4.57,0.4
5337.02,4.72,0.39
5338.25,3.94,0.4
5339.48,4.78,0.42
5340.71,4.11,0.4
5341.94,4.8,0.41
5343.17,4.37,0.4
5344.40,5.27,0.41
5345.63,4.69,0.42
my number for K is 0.05 mag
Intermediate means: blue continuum 4.27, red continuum 4.81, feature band 4.27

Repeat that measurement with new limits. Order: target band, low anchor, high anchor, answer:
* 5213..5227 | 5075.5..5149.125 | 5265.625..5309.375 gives 0.043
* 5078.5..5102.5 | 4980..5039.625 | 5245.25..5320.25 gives 0.024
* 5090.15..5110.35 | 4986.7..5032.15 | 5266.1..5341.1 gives 0.037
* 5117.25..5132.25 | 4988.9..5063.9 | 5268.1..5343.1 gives 0.027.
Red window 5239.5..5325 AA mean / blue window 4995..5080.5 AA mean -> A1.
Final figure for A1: 1.12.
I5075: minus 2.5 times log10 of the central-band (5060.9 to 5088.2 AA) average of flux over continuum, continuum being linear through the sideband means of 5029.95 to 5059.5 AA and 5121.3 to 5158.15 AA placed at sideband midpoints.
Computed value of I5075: -0.06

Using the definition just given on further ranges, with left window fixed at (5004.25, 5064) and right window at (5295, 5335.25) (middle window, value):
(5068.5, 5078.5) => -0.041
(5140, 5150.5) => 0.150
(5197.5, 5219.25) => 0.120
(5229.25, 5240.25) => 0.067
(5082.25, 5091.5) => -0.035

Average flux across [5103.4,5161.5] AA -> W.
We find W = 4.26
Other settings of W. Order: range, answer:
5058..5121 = 4.44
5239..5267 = 4.65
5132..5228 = 3.95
